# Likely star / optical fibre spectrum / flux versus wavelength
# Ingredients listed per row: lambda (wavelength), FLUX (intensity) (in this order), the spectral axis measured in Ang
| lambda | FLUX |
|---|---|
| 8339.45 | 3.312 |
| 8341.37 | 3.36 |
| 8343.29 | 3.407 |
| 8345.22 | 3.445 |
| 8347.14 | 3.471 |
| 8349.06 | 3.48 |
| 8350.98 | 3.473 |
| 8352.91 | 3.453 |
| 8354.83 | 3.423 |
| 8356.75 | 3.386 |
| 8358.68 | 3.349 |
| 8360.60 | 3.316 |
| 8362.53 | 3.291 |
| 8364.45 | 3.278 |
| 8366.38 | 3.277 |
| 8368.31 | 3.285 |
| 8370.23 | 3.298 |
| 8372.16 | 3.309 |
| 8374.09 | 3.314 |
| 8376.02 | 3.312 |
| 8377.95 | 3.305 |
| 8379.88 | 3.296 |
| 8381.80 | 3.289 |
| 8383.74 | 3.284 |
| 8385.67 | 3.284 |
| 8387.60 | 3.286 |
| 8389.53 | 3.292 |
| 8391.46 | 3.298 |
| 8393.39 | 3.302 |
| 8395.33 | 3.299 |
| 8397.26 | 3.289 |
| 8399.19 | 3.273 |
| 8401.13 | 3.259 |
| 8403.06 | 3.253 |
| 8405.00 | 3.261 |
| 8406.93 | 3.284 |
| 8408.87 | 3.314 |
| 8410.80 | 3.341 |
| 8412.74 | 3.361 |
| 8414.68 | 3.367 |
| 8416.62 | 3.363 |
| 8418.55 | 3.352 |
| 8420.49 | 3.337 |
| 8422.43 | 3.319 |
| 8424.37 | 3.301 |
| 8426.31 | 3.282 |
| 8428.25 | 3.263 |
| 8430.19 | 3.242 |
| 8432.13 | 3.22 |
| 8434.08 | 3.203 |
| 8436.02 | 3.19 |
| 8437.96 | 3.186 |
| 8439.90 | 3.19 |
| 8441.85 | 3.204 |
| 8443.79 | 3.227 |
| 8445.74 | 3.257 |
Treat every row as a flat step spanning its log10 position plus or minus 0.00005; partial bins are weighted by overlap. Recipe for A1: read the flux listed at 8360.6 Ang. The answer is 3.316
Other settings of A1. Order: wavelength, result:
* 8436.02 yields 3.19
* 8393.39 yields 3.302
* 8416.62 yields 3.363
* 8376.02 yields 3.312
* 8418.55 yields 3.352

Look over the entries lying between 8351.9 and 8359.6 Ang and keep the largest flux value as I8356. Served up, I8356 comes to 3.453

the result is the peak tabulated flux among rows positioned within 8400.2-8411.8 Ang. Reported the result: 3.341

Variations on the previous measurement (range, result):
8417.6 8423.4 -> 3.352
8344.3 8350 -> 3.48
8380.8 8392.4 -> 3.298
